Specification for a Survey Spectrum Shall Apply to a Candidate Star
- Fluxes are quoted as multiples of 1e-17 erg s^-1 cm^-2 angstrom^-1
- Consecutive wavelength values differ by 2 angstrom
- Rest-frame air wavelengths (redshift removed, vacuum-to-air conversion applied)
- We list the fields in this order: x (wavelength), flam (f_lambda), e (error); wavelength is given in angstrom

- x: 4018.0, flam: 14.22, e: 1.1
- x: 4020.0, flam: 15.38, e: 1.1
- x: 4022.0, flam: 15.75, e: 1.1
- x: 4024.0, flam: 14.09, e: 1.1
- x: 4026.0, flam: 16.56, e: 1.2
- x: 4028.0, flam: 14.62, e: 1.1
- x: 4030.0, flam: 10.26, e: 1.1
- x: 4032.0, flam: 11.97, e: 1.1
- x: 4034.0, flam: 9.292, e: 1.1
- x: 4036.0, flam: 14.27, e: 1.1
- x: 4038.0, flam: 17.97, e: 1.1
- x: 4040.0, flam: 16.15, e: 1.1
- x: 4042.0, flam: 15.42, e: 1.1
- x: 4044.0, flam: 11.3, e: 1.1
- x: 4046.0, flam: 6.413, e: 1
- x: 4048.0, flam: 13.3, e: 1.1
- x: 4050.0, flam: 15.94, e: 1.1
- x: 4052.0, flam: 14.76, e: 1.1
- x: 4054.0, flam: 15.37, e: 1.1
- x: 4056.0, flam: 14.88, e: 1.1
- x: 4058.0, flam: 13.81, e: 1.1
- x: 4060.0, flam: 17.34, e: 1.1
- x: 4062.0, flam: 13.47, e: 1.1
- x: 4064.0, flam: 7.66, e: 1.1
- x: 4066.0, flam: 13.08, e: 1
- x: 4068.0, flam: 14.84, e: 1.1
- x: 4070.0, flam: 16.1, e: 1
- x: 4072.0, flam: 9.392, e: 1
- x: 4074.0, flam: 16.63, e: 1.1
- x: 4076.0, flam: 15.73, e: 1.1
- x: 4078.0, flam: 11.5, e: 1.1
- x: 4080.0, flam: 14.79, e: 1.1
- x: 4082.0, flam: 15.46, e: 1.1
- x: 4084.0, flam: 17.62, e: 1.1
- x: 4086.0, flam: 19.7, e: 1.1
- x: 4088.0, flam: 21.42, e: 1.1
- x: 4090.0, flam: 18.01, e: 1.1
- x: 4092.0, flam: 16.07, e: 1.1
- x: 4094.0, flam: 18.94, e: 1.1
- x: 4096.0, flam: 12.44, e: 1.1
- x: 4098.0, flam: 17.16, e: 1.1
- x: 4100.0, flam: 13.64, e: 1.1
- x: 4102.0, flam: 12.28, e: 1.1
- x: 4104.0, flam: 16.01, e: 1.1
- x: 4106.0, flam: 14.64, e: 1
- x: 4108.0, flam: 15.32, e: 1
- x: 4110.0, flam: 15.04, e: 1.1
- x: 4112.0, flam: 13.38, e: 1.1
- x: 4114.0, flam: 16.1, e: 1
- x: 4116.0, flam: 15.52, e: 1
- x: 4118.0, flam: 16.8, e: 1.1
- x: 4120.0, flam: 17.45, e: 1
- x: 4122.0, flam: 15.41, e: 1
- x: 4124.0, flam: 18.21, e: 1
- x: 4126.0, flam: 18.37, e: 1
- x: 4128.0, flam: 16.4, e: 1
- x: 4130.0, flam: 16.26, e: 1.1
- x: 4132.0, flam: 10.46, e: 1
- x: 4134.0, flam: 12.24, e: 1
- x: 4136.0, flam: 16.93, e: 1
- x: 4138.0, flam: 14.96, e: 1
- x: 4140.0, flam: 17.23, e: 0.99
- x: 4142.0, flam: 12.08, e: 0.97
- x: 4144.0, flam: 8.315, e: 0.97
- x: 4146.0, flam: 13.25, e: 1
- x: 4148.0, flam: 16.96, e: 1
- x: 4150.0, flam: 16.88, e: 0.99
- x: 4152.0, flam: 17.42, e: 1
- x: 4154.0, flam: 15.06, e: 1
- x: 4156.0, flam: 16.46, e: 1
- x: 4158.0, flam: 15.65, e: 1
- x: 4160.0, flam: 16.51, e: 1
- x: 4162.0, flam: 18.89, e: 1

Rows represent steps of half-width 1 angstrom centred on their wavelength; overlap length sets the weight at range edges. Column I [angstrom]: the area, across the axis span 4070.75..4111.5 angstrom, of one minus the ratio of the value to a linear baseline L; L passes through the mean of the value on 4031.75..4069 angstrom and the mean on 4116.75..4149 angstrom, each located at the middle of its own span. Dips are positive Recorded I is -3.55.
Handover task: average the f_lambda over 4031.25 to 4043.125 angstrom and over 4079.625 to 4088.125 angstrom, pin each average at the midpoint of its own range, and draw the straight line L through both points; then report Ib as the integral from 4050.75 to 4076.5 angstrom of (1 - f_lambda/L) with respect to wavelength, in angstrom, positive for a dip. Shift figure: 3.3 angstrom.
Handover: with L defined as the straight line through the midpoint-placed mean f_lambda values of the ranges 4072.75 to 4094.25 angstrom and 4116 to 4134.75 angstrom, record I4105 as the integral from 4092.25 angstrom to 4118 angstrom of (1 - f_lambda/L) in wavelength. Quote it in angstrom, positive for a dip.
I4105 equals 1.7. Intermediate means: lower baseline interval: 16.7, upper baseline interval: 15.8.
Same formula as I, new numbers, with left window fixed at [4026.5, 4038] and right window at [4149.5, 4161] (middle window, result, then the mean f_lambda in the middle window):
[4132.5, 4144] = 1.4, 14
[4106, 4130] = -1.4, 16.1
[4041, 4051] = 0.5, 12.5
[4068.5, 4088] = -1.9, 15.5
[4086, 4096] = -2.5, 18.1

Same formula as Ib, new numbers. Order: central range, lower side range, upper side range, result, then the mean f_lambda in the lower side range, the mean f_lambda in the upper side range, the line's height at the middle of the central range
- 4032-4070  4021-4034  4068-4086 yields 1.46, 13.5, 14.9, 14.2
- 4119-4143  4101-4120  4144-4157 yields -0.35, 15.1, 15.4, 15.3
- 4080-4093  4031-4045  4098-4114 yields -3.09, 13.8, 14.6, 14.4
